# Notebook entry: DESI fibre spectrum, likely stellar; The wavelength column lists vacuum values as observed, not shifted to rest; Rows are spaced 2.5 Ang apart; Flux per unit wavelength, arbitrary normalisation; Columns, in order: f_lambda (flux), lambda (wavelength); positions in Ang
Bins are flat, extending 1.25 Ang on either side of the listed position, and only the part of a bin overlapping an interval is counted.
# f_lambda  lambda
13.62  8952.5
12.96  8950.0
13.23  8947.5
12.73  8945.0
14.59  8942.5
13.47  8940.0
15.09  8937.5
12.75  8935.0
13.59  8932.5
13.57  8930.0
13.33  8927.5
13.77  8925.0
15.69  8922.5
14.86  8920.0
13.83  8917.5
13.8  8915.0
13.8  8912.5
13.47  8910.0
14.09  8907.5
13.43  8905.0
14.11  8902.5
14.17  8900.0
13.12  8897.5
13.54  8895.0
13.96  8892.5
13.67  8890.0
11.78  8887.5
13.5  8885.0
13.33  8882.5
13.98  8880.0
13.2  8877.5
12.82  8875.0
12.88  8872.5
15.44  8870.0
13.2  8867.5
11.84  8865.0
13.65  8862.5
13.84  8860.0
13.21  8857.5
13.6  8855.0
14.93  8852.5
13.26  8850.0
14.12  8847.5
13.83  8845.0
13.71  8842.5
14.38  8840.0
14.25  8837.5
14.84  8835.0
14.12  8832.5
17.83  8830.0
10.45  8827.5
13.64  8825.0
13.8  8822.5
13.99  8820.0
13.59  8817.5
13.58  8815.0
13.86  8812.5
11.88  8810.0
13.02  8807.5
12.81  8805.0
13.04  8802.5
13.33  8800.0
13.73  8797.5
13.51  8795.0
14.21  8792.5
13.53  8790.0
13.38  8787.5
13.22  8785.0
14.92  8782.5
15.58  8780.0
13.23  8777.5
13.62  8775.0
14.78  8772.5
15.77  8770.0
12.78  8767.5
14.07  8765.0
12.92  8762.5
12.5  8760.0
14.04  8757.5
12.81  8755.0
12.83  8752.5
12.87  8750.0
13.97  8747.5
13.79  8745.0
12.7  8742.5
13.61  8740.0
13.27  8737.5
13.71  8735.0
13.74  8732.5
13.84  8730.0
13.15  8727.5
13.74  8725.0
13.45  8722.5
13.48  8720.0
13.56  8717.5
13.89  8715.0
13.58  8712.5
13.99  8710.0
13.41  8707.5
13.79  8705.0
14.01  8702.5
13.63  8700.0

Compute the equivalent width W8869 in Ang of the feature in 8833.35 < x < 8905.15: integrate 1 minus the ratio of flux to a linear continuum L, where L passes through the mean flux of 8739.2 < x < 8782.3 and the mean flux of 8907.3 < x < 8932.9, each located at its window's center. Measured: 1.2 Ang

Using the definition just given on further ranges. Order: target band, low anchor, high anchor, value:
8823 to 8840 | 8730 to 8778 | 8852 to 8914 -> -0.8 Ang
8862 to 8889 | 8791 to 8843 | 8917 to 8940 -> 1.2 Ang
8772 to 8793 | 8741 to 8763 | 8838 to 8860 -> -1.0 Ang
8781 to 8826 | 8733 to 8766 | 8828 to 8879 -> 0.3 Ang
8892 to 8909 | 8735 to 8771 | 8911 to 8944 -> 0.2 Ang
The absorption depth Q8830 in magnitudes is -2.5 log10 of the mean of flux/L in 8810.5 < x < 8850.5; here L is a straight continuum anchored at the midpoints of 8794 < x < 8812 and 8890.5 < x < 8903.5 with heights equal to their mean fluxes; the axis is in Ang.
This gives -0.052 mag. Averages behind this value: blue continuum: 13.1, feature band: 13.9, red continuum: 13.8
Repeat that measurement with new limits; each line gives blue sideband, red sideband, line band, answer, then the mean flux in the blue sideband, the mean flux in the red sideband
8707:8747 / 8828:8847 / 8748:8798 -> 0.02 mag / 13.6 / 14.5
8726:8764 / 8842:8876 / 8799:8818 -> 0.03 mag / 13.3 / 13.6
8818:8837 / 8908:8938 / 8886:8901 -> 0.05 mag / 14.1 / 13.9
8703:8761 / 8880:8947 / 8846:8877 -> 0.01 mag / 13.5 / 13.7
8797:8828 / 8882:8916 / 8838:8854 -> -0.06 mag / 13.2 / 13.6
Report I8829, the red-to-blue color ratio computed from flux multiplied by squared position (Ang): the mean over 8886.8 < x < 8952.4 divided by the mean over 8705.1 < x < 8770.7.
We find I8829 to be 1.06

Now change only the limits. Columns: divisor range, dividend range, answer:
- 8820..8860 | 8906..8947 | 1.01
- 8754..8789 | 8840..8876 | 1.00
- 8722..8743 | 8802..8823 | 1.00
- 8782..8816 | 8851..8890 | 1.02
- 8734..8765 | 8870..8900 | 1.04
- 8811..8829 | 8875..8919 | 1.04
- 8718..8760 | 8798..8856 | 1.04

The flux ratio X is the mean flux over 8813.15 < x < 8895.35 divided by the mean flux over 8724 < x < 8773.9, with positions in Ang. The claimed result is 1.0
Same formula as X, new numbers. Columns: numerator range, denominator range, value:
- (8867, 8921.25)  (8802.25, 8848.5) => 0.99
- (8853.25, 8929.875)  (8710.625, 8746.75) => 1.01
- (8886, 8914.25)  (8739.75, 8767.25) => 1.02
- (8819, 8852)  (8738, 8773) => 1.04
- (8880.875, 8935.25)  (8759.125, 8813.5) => 1.01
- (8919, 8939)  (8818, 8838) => 1.00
